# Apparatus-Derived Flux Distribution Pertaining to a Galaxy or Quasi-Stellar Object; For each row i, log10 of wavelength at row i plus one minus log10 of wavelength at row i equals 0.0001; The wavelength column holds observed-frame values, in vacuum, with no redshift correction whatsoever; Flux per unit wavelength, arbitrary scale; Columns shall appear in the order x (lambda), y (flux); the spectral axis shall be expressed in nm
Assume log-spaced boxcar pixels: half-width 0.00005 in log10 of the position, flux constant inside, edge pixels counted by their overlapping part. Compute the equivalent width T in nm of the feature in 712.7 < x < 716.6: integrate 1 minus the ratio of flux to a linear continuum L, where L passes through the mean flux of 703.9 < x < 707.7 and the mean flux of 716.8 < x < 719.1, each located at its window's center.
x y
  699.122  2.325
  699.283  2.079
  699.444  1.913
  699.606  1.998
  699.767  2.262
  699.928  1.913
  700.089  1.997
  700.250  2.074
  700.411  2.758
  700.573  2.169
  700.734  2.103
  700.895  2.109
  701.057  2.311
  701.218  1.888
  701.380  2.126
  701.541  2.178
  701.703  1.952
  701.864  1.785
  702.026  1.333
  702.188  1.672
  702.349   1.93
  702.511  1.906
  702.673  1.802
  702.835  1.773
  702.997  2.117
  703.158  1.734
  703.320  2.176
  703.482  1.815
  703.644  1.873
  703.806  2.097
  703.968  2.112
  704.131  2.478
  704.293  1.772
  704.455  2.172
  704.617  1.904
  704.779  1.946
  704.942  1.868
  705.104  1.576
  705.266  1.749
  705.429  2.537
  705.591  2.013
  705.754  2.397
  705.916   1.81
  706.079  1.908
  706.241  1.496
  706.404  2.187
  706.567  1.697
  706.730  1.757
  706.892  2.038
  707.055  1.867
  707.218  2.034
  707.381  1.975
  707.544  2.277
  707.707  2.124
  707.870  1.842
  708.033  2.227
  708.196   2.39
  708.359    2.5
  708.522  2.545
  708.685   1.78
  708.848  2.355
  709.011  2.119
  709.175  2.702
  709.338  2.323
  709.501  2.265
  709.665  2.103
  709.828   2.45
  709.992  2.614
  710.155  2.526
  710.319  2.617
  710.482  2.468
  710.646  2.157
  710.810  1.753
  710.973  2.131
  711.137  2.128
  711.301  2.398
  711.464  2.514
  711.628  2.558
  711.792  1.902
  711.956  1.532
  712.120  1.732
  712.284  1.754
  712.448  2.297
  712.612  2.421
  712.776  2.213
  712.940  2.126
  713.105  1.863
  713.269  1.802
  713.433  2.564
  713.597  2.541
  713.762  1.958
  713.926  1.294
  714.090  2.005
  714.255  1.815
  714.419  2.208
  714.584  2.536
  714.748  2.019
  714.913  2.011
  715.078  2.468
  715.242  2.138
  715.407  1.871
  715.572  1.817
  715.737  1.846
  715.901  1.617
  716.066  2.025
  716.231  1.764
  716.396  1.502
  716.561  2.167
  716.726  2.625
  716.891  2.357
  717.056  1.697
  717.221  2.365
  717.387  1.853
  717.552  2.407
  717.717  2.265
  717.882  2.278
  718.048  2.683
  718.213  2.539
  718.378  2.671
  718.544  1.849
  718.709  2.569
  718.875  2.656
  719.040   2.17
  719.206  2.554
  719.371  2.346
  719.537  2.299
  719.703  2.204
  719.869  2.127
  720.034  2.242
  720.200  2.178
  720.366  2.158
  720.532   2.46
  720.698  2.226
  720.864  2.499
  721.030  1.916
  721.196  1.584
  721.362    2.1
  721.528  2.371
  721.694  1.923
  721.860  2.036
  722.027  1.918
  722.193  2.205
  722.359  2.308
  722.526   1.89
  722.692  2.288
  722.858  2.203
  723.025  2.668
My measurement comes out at 0.38 nm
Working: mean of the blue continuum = 1.98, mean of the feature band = 2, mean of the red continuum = 2.31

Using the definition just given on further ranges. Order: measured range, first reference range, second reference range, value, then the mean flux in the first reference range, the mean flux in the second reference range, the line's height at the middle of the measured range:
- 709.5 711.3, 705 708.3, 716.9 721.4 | -0.193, 2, 2.26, 2.08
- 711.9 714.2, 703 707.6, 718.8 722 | 0.091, 1.97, 2.21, 2.09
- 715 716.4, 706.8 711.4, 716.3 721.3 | 0.206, 2.24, 2.25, 2.24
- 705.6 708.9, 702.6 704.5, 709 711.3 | 0.182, 1.99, 2.32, 2.18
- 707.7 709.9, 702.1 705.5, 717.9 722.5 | -0.248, 1.95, 2.25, 2.04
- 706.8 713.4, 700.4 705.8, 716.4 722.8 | -0.306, 1.99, 2.23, 2.09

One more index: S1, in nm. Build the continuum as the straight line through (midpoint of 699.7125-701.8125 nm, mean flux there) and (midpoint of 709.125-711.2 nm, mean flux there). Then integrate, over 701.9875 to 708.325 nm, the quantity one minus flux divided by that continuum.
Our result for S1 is 0.73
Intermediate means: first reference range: 2.14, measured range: 1.97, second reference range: 2.32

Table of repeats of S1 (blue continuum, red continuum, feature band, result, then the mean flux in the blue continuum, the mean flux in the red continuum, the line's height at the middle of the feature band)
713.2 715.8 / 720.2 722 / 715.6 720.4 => -0.25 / 2.06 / 2.12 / 2.09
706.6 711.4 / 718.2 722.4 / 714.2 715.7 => 0.09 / 2.22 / 2.23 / 2.22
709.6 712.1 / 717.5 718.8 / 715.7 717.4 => 0.27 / 2.24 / 2.41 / 2.37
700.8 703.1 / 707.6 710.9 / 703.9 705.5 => 0.04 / 1.92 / 2.29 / 2.06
